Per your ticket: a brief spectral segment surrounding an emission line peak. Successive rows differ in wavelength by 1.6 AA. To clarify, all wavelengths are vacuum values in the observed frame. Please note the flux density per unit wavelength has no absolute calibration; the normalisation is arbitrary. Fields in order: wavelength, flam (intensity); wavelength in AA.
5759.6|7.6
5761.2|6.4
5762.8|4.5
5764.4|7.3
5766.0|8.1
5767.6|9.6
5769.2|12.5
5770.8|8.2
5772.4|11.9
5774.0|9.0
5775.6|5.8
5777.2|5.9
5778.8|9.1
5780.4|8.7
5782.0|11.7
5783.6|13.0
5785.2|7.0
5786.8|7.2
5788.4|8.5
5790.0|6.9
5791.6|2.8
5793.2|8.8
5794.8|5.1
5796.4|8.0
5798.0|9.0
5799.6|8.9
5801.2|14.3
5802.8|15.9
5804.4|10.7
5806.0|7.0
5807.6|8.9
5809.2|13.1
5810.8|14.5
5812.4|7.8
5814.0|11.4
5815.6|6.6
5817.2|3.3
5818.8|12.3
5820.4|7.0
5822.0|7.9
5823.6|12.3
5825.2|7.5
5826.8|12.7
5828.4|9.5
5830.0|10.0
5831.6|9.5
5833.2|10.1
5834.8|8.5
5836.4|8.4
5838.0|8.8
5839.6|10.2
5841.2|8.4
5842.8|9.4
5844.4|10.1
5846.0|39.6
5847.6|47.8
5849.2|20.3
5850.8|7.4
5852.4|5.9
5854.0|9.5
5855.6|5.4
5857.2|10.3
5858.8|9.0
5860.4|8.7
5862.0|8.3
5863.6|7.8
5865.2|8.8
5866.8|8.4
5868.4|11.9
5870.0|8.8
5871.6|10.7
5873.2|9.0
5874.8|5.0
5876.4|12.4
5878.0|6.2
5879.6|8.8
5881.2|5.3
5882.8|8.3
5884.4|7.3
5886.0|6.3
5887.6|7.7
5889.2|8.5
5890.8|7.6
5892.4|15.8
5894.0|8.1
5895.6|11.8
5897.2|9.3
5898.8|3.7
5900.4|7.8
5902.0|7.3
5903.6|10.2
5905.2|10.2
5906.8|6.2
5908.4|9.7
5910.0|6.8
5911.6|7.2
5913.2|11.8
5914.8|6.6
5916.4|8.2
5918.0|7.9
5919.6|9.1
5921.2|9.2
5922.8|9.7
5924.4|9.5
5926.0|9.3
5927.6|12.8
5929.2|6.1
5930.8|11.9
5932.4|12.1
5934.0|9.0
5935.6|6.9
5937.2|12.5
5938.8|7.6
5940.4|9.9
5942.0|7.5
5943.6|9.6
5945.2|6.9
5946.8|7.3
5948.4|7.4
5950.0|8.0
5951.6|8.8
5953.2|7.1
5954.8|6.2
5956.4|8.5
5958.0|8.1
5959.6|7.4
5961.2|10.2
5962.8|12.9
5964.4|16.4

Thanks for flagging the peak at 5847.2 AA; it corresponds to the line H-beta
